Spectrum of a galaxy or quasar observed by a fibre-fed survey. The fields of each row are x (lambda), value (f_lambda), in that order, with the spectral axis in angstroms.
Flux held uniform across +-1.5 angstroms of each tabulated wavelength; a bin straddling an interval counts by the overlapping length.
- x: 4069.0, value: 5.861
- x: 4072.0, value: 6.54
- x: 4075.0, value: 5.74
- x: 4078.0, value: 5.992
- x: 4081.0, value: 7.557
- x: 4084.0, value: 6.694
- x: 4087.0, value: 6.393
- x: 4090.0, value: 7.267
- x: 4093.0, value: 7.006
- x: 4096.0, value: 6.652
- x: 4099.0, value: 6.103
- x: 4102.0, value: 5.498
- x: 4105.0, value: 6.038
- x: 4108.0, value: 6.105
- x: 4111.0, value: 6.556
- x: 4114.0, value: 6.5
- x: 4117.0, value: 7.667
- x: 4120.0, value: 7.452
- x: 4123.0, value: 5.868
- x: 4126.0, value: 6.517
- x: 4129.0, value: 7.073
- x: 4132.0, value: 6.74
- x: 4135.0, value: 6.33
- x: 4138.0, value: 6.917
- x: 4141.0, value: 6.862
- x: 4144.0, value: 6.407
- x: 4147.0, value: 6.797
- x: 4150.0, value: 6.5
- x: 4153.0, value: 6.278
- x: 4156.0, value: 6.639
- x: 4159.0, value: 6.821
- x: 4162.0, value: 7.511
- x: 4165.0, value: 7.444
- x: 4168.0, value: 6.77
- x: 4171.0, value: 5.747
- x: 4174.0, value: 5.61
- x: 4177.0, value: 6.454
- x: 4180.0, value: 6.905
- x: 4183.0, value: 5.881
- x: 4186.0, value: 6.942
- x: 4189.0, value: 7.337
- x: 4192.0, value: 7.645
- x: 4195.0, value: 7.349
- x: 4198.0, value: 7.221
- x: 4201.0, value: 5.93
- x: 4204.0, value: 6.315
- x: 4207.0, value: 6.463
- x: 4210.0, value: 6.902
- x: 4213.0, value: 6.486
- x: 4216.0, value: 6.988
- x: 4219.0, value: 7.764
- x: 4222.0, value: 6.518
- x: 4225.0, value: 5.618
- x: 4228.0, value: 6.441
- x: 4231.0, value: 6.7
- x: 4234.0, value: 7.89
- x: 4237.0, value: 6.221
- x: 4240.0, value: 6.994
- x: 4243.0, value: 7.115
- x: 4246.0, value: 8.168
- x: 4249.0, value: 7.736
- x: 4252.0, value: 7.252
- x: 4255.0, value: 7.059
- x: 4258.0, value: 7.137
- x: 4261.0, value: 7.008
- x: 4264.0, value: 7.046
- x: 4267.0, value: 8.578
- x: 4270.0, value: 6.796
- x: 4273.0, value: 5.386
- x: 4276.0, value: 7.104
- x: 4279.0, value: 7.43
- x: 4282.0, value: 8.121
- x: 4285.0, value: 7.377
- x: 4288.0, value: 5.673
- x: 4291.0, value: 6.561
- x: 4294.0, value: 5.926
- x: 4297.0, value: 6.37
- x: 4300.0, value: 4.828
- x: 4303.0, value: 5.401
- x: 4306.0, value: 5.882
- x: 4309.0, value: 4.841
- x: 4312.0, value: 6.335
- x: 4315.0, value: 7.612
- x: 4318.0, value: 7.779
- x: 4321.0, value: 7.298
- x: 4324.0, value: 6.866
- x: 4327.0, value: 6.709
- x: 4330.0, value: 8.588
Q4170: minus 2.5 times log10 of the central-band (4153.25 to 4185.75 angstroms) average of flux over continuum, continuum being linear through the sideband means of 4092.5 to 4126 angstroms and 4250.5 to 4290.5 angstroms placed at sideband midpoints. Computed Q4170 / 0.019 mag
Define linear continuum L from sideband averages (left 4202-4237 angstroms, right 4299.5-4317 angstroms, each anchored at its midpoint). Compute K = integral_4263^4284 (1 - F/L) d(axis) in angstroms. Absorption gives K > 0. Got -3.3 angstroms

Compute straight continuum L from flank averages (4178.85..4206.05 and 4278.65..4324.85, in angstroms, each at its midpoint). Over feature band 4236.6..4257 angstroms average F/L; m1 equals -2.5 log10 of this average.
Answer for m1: -0.10 mag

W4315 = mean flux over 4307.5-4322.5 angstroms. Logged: 6.77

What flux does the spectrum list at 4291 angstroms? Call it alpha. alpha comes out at 6.561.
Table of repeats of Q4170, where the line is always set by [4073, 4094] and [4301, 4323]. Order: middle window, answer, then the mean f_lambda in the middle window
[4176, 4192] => -0.04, 6.8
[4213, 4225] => -0.05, 6.83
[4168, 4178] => 0.09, 6.04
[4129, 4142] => -0.02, 6.75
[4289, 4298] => 0.03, 6.25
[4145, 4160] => 0.00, 6.59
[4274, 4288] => -0.12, 7.24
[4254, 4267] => -0.12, 7.24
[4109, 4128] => -0.02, 6.75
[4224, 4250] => -0.08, 7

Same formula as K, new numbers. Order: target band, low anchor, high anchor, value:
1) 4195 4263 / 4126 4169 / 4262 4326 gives -2.2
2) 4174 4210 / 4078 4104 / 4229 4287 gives 1.2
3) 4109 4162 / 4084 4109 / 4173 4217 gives -1.6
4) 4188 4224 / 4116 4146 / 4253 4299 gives -0.3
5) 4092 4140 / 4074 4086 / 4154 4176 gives 0.1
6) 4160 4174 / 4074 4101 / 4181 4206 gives 0.1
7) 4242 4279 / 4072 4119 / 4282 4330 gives -4.1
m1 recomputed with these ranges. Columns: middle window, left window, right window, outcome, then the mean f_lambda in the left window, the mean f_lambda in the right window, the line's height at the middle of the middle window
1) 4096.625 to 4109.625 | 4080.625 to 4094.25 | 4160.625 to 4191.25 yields 0.152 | 6.94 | 6.68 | 6.89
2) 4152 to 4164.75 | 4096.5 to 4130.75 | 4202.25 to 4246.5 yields -0.044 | 6.5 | 6.8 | 6.62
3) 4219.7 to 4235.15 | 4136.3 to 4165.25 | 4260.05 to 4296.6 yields 0.031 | 6.79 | 6.9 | 6.85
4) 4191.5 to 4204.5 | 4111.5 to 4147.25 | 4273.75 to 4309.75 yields -0.051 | 6.75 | 6.3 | 6.56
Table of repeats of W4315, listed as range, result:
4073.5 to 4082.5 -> 6.43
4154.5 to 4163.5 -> 6.99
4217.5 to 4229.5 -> 6.59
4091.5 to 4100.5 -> 6.59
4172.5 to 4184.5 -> 6.21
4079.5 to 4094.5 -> 6.98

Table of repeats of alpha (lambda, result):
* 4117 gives 7.667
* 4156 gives 6.639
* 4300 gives 4.828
